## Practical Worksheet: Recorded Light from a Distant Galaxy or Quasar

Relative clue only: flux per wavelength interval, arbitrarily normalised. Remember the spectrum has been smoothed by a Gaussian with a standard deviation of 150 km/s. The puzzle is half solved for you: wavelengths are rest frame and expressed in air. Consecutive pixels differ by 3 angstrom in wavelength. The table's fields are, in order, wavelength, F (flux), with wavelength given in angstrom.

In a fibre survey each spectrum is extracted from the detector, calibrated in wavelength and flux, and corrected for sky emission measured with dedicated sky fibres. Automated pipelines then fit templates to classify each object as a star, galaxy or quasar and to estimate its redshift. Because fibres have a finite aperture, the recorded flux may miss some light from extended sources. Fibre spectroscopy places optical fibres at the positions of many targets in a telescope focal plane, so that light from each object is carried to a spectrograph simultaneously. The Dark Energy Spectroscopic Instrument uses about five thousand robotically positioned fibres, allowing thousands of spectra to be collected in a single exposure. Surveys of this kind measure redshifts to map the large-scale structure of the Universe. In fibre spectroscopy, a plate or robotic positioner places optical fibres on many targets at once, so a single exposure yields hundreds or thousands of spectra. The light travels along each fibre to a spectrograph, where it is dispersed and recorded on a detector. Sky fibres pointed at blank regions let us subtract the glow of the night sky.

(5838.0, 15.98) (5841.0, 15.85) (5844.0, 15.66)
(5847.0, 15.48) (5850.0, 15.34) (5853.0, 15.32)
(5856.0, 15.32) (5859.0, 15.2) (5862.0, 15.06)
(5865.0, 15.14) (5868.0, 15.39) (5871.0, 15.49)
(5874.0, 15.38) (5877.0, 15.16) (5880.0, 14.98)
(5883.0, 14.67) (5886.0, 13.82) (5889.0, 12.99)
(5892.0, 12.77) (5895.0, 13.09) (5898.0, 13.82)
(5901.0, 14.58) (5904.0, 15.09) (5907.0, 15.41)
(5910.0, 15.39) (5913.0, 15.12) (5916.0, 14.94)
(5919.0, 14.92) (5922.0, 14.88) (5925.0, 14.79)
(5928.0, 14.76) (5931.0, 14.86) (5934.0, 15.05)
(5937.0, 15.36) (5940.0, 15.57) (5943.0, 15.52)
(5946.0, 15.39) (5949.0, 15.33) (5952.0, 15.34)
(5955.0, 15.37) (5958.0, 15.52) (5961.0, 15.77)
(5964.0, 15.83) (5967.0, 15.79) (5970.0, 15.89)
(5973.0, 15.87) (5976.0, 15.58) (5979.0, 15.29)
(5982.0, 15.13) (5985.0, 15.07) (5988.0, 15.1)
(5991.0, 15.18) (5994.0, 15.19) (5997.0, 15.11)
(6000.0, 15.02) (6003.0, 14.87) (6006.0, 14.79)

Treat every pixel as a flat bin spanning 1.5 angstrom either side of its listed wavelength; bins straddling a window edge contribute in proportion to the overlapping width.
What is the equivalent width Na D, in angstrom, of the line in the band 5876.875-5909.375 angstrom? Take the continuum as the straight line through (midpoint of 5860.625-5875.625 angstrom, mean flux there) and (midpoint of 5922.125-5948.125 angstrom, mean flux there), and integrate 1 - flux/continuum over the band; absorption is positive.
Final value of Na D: 2.2 angstrom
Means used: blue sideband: 15.3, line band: 14.2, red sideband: 15.2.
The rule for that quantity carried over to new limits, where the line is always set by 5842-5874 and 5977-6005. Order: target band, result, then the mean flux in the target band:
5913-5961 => 0.05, 15.2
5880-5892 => 1.15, 13.8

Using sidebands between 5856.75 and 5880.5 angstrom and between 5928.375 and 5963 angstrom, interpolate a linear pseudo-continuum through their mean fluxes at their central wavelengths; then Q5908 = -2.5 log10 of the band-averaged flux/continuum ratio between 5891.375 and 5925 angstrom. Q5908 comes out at 0.05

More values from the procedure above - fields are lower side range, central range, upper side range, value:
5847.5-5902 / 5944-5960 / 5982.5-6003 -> -0.03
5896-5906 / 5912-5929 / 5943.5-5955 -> 0.00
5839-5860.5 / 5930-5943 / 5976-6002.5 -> 0.00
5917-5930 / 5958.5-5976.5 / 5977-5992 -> -0.05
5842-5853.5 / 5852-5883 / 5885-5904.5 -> -0.04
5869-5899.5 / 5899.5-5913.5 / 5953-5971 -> -0.03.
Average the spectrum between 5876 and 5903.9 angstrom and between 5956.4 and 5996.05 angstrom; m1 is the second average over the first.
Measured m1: 1.1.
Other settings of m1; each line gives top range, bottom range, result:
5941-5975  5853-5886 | 1.03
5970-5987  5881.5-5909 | 1.10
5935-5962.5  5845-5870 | 1.01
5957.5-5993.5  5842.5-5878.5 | 1.01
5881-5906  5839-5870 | 0.90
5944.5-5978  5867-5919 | 1.07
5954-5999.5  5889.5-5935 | 1.06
